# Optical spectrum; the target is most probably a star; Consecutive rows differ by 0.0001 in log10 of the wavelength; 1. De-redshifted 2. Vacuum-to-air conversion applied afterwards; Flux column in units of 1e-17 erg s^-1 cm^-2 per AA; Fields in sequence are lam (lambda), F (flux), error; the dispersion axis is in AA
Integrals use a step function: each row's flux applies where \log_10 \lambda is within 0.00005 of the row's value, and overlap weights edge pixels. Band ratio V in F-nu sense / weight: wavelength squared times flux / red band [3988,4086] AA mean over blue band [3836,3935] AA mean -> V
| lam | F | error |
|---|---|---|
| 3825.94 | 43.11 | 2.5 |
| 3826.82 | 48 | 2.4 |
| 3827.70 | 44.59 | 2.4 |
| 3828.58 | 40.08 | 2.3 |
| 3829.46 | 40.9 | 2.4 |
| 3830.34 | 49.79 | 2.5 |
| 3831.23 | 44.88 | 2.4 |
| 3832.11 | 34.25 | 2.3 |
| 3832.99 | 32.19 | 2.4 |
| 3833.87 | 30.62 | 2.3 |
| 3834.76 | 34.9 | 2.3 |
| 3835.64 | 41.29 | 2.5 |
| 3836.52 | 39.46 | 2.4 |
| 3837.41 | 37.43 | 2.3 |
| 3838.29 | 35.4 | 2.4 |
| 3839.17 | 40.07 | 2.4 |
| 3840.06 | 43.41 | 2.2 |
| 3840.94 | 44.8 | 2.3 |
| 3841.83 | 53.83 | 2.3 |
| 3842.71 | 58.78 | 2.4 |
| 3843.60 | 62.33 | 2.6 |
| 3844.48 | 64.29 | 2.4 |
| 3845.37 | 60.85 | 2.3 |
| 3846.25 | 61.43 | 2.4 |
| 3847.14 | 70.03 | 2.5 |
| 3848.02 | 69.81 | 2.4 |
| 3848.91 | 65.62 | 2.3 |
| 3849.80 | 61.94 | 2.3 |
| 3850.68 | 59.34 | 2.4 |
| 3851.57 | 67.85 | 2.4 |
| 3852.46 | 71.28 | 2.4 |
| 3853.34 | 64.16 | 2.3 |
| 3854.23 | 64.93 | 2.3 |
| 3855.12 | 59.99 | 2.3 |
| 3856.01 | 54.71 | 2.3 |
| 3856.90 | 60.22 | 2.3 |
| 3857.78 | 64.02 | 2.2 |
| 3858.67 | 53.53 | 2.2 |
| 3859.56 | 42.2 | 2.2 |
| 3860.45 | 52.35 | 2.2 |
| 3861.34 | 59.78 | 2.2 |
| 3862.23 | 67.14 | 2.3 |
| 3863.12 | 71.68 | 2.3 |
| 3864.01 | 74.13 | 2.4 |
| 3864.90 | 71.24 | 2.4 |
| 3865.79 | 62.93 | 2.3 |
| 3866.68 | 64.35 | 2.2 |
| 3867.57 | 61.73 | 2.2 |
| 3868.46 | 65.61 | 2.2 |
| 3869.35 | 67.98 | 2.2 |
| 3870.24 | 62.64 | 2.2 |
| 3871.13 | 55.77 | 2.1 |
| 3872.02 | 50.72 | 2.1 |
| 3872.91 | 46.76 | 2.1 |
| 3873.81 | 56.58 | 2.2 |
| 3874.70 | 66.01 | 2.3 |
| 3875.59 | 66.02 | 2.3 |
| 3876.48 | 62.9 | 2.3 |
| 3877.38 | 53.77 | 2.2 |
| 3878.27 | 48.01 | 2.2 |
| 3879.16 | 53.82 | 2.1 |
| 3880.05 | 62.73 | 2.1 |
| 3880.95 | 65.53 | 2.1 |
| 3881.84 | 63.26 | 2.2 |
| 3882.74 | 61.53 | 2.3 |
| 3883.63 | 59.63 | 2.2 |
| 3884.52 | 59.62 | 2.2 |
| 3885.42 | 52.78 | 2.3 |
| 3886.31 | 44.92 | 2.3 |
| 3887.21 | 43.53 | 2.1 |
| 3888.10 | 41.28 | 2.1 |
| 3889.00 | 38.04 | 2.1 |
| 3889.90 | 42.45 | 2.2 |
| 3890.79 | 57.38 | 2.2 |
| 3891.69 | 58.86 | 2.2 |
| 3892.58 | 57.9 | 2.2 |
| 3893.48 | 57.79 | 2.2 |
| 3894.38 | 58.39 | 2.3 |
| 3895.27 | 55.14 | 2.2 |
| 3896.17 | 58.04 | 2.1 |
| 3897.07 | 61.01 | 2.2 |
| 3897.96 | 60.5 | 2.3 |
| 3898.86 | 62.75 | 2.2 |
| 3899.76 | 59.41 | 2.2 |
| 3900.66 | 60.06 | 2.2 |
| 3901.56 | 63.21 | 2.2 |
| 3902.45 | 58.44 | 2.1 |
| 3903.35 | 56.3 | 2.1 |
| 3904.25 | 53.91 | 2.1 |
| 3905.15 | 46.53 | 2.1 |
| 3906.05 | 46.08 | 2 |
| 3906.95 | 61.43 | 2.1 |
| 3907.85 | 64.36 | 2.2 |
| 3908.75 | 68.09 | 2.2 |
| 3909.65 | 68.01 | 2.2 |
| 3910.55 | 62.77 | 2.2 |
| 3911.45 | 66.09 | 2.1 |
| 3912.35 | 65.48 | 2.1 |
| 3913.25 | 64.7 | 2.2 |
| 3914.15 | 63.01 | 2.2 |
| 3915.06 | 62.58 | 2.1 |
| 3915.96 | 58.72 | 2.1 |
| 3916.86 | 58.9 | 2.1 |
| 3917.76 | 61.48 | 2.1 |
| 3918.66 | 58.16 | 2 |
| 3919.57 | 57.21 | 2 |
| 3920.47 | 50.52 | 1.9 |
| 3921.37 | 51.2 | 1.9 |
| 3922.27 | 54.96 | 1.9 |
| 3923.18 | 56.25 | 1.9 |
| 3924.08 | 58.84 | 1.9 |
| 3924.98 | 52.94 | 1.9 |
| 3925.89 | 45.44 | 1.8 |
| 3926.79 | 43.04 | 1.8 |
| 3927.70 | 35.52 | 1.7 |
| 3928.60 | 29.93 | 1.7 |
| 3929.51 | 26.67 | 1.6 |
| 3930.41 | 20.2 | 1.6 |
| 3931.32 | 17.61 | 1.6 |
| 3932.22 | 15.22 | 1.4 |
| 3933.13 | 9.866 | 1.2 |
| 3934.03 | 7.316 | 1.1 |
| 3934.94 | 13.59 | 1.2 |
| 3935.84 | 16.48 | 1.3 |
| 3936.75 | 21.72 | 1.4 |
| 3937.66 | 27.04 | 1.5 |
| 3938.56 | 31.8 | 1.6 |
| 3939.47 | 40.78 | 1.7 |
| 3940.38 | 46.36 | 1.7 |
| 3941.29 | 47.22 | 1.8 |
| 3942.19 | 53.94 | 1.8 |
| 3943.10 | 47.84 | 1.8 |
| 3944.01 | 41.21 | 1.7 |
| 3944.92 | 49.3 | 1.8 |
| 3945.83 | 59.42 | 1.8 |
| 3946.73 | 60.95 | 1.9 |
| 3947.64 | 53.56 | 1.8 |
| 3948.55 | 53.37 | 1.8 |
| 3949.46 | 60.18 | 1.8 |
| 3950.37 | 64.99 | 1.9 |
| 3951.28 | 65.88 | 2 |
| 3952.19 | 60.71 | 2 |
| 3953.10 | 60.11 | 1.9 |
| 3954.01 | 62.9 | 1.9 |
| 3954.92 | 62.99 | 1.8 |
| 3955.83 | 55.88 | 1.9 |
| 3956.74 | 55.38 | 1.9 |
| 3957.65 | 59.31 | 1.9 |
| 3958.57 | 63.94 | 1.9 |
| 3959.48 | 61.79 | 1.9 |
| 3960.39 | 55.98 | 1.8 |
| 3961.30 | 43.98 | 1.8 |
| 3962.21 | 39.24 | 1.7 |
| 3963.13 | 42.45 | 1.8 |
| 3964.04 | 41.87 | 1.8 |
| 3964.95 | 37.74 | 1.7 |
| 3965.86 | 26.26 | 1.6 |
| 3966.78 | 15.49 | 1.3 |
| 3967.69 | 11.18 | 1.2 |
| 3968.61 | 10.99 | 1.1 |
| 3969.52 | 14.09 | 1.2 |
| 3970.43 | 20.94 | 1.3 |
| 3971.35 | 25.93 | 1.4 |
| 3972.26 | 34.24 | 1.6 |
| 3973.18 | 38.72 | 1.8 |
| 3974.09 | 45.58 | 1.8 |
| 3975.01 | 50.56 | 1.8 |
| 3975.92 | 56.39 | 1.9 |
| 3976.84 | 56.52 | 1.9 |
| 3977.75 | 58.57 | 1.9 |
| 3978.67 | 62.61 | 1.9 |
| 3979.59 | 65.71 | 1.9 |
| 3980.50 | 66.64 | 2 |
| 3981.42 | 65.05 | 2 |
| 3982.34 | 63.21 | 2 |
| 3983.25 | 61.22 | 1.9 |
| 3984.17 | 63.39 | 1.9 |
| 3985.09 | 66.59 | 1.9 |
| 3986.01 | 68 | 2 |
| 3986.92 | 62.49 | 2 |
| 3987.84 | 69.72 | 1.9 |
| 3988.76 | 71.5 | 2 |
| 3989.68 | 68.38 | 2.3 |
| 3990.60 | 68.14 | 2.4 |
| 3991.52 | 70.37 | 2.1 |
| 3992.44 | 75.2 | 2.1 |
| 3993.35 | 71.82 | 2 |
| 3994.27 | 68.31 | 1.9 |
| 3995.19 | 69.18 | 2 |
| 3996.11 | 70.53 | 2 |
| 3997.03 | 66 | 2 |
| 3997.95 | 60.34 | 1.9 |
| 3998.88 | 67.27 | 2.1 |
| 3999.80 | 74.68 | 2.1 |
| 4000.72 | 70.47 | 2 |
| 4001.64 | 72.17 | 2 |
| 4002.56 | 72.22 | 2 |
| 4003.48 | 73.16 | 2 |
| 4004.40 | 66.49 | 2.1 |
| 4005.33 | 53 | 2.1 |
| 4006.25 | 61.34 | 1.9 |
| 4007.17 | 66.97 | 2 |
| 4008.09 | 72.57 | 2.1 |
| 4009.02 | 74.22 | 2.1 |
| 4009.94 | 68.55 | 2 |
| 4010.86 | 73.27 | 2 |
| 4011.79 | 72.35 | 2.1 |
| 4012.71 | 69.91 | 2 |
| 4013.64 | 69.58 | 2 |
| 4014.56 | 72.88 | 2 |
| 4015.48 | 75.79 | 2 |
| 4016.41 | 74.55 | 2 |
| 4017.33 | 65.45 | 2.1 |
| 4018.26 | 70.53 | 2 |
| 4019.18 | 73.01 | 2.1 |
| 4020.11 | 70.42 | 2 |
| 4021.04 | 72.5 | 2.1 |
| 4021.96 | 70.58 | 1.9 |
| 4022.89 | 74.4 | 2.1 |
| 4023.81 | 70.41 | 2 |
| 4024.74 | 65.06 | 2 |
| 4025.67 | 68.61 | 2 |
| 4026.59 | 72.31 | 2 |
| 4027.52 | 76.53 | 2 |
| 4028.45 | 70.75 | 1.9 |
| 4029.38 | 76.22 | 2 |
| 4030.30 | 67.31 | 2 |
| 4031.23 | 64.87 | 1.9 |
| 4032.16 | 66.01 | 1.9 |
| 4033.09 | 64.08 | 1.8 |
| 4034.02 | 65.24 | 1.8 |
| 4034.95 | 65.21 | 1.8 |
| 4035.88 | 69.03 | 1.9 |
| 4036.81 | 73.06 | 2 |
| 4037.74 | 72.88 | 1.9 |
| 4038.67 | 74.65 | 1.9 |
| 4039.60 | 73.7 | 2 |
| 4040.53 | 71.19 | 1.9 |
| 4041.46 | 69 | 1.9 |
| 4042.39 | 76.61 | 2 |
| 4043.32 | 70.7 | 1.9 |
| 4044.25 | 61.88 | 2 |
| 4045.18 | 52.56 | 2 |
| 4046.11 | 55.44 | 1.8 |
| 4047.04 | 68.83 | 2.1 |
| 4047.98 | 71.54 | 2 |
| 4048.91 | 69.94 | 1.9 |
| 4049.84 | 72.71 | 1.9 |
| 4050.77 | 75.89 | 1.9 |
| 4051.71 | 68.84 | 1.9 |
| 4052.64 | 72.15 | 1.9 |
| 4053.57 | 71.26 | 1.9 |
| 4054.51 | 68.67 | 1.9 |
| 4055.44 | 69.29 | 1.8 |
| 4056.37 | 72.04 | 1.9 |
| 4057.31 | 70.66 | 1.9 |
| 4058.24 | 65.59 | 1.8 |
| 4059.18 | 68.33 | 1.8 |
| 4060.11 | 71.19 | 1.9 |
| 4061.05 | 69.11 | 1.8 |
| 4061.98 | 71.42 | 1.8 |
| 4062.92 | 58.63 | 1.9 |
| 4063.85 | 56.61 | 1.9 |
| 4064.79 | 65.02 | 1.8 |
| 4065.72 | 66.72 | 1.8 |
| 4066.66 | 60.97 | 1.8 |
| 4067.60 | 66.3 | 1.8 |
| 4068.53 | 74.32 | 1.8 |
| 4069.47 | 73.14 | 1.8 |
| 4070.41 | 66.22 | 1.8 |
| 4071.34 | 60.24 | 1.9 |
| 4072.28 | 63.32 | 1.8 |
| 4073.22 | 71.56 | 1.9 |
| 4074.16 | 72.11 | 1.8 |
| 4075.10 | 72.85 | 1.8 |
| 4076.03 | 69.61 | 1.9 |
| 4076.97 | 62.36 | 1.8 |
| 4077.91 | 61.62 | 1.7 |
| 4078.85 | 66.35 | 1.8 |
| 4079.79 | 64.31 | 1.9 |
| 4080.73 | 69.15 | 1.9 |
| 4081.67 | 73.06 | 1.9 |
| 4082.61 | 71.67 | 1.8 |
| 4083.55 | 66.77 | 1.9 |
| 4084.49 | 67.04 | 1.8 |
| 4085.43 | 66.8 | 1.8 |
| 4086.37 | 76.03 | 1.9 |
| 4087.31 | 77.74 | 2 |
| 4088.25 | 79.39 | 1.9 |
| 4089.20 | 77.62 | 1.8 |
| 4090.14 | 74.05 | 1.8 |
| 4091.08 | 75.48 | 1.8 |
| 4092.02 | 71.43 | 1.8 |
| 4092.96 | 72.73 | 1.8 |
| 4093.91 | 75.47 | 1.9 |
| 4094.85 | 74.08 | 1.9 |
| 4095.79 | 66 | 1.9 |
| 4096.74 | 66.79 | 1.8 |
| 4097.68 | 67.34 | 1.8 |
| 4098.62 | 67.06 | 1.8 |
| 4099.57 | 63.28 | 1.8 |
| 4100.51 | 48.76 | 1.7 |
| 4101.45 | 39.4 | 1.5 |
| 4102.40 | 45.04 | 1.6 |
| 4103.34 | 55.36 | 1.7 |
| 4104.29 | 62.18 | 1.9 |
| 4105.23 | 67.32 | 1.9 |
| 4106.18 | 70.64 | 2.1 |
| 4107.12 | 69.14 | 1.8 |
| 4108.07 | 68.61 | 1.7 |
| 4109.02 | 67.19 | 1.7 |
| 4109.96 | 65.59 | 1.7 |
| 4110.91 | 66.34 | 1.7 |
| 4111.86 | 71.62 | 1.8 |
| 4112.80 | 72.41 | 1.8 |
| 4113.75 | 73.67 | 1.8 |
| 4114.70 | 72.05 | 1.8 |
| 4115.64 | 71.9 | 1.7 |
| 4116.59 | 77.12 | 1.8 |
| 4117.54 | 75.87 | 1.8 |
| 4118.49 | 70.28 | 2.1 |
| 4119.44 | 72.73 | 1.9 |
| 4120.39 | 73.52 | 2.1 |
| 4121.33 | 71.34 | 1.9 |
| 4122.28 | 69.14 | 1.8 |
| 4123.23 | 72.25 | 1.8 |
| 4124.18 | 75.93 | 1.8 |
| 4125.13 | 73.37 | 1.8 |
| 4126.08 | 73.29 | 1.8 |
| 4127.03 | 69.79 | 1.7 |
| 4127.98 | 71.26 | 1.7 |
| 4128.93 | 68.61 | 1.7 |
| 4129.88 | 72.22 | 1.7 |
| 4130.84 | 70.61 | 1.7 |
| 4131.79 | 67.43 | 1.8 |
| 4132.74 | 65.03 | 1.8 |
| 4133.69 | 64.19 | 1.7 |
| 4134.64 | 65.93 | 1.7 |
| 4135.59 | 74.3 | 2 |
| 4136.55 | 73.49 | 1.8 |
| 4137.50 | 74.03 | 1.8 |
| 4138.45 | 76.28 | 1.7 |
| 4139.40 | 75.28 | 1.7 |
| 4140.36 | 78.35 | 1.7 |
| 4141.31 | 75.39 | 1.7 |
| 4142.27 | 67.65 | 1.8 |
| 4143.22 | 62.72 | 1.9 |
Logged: 1.36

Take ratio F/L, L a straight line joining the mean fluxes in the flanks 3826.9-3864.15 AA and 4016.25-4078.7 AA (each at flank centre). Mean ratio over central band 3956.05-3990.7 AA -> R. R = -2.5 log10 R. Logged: 0.26 mag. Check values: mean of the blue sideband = 53.4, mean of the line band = 49.6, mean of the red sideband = 68.7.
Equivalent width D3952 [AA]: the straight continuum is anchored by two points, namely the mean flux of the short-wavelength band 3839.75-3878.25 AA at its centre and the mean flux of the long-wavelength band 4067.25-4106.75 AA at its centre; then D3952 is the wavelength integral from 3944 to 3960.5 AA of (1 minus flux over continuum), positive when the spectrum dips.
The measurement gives 1.2 AA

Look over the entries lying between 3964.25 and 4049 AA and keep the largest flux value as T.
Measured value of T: 76.61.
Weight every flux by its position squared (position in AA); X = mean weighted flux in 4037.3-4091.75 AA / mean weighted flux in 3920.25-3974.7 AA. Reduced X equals 1.8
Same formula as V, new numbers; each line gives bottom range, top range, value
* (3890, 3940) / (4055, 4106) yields 1.49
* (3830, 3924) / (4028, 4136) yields 1.34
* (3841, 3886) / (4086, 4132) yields 1.29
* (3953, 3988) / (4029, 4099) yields 1.47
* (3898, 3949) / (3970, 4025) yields 1.41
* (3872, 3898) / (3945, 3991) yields 0.98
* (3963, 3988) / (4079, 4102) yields 1.57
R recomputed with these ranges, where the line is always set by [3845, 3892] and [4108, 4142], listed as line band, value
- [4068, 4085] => 0.018 mag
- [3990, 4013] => -0.056 mag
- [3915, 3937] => 0.499 mag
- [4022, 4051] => -0.030 mag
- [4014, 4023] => -0.085 mag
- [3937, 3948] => 0.337 mag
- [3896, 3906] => 0.058 mag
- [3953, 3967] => 0.276 mag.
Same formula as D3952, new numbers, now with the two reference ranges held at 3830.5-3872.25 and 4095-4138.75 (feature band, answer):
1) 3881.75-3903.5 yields 0.92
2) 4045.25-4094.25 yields -2.24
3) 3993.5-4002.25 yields -0.86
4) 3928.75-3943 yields 7.84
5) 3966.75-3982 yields 4.88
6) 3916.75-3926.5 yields 0.75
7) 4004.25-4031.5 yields -2.73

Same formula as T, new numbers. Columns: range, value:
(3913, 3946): 64.7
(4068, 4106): 79.39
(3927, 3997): 75.2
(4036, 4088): 77.74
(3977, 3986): 66.64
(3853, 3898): 74.13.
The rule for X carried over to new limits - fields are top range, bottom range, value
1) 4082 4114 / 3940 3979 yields 1.53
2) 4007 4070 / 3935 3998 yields 1.39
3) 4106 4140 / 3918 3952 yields 1.86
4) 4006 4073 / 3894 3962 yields 1.44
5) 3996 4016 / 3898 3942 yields 1.53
